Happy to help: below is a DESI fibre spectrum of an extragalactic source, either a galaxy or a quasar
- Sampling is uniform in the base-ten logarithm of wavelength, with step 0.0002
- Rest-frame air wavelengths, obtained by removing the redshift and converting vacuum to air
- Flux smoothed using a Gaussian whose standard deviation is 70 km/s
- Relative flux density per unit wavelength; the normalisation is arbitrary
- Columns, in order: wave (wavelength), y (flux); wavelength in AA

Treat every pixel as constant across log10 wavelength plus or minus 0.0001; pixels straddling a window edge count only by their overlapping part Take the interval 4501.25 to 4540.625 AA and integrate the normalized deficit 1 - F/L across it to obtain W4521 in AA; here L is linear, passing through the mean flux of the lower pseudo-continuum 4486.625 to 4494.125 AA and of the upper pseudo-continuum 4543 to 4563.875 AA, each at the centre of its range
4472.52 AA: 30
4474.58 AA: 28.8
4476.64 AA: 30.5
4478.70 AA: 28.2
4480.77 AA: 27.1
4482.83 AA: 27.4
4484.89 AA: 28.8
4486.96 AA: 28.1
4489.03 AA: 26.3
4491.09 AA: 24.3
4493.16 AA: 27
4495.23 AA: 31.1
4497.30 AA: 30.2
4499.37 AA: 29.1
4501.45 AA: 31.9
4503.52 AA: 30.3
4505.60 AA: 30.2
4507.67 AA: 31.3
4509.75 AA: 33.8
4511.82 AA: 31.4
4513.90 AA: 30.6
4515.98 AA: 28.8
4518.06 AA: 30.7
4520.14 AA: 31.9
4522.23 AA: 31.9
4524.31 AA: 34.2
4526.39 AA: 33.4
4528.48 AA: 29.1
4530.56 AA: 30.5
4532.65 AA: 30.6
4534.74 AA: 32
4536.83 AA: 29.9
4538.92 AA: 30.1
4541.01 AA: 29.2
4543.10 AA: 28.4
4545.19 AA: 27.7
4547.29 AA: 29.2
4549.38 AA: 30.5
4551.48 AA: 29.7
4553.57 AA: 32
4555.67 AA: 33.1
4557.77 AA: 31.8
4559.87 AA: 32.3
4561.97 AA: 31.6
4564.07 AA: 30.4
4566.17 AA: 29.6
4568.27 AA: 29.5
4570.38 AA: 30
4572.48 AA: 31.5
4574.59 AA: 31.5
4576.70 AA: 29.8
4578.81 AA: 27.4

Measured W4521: -3.8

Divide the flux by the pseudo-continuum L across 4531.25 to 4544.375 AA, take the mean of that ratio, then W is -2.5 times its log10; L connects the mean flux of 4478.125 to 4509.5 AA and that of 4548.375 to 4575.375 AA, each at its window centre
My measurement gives 0.01 mag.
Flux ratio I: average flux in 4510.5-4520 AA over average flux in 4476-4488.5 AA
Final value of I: 1.1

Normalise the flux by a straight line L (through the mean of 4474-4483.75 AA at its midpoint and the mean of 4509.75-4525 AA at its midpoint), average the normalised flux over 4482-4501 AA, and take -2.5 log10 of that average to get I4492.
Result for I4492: 0.047 mag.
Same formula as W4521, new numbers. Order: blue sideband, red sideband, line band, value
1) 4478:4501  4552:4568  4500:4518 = -1.24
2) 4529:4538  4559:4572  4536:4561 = 0.23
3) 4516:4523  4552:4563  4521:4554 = 1.06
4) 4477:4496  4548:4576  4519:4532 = -1.07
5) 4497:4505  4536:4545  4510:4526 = -0.91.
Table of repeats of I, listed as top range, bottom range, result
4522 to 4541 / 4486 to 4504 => 1.09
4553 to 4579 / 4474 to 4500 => 1.10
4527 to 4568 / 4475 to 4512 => 1.04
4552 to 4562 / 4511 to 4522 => 1.04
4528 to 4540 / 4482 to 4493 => 1.13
